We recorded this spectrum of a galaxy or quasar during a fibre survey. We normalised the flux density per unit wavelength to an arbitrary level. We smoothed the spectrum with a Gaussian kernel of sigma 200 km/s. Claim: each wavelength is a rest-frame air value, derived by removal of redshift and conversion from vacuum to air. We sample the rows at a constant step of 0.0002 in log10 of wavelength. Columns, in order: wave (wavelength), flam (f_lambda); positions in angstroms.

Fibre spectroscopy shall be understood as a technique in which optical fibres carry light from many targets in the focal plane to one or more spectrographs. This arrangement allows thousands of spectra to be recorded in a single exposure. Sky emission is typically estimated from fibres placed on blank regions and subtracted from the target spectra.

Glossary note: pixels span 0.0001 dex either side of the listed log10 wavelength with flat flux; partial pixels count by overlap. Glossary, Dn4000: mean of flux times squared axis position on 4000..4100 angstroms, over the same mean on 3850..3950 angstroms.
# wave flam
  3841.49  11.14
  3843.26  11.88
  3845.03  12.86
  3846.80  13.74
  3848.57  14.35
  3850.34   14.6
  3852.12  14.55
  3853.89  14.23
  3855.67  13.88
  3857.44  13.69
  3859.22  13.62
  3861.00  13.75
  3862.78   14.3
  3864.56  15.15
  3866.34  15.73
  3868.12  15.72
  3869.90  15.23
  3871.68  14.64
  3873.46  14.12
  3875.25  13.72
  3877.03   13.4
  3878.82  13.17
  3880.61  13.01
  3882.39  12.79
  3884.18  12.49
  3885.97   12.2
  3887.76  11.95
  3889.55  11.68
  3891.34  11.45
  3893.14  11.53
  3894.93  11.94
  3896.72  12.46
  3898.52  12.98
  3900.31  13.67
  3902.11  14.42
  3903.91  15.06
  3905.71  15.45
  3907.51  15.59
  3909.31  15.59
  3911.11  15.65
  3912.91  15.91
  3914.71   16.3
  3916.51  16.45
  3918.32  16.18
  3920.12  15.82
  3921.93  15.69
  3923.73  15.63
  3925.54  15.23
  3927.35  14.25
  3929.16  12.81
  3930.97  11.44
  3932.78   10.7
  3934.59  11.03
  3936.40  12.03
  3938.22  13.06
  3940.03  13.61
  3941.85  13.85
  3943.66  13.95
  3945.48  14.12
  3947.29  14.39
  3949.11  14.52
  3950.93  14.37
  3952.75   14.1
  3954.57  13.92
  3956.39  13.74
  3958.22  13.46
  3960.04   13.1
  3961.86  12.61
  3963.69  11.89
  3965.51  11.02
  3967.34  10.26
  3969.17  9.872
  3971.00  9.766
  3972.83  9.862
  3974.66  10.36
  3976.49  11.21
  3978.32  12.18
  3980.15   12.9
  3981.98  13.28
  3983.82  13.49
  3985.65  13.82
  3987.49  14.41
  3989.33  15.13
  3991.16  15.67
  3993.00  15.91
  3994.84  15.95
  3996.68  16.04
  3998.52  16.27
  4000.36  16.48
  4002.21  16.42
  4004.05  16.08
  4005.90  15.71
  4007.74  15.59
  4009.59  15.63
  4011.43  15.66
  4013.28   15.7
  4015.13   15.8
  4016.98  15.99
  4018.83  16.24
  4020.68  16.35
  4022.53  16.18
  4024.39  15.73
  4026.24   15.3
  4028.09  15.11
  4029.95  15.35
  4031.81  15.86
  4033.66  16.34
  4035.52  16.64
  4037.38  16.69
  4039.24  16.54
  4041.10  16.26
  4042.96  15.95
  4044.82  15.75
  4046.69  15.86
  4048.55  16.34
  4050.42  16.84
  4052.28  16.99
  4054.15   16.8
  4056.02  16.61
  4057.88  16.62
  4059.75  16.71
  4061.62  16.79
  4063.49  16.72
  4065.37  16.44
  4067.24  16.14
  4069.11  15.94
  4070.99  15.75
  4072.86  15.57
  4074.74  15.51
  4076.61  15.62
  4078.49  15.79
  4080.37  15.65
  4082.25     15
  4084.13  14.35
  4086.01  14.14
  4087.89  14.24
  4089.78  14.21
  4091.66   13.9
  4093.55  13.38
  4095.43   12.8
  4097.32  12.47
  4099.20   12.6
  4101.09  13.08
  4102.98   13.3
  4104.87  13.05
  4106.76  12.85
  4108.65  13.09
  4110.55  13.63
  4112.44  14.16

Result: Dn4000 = 1.21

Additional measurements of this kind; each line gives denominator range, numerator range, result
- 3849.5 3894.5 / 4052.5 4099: 1.24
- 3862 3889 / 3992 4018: 1.23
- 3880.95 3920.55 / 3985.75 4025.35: 1.19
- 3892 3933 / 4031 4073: 1.22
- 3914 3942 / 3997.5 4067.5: 1.22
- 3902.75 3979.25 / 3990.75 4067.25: 1.25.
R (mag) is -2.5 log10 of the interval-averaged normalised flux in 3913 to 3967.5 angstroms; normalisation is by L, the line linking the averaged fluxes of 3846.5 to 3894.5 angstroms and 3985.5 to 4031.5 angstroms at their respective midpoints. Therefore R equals 0.07 mag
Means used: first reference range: 13.6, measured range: 13.7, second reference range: 15.7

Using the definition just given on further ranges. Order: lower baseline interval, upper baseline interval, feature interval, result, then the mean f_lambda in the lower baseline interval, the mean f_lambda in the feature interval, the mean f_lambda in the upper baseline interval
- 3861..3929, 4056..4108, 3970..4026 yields -0.010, 14.2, 14.7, 14.8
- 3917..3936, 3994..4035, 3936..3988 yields 0.155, 13.9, 12.7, 15.9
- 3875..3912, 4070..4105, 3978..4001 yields -0.075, 13.3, 14.8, 14.3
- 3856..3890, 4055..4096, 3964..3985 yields 0.271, 13.7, 11.3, 15.4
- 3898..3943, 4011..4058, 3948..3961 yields 0.074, 14.3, 13.9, 16.1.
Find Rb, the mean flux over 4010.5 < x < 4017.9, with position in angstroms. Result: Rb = 15.8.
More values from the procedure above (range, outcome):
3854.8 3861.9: 13.7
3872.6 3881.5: 13.5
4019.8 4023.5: 16.2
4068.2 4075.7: 15.7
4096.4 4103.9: 12.9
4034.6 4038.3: 16.7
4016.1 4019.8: 16.1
